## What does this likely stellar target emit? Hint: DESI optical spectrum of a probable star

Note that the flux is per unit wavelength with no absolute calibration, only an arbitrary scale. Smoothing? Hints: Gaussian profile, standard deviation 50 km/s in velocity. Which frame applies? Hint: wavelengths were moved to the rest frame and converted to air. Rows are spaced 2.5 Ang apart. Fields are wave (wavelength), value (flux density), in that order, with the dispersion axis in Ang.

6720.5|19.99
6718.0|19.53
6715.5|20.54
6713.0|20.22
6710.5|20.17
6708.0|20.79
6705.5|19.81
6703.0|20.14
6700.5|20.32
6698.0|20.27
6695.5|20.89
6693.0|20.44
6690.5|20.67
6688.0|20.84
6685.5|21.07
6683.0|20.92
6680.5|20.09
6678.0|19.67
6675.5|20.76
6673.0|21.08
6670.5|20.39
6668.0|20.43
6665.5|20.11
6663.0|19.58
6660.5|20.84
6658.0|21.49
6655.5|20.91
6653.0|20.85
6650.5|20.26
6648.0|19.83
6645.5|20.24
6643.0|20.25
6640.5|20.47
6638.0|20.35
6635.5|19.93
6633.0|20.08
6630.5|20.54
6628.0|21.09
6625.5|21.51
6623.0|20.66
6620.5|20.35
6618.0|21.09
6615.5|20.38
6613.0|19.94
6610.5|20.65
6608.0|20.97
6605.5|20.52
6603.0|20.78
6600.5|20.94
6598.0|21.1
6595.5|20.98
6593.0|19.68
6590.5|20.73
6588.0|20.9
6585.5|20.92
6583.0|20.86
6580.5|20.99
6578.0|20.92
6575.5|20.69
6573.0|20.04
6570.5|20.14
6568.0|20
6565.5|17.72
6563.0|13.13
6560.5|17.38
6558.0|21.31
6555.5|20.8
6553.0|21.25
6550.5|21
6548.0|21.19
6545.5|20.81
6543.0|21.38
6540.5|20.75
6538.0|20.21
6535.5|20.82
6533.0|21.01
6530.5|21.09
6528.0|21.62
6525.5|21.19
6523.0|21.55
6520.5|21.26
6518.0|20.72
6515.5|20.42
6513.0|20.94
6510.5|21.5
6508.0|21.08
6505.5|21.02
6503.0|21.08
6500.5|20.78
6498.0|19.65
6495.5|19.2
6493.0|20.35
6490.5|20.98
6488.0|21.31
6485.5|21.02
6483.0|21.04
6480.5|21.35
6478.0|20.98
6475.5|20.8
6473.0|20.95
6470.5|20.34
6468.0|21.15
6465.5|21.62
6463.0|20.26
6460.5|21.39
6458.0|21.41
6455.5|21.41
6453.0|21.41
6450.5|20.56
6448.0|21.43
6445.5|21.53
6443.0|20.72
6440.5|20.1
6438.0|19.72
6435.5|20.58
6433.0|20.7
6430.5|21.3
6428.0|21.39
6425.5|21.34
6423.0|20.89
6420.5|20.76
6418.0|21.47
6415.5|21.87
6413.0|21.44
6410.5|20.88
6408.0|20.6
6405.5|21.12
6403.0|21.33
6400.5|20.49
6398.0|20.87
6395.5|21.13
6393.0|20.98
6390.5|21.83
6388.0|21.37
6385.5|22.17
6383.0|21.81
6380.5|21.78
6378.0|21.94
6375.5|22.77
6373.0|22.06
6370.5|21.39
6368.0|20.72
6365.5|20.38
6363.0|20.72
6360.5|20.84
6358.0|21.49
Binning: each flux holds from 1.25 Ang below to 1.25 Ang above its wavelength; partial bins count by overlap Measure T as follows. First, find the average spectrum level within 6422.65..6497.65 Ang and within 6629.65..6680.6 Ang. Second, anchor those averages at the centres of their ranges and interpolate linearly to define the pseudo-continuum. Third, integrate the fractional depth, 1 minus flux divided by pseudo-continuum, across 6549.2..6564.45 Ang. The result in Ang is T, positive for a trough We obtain 1.12 Ang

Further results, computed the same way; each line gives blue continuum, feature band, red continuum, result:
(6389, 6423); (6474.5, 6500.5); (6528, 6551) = 0.4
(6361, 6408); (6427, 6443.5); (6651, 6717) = 0.5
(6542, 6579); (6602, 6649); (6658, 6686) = -0.7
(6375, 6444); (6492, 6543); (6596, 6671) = 0.1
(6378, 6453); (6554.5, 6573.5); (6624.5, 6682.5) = 1.8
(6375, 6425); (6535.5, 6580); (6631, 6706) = 1.8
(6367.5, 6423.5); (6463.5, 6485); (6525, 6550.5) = 0.2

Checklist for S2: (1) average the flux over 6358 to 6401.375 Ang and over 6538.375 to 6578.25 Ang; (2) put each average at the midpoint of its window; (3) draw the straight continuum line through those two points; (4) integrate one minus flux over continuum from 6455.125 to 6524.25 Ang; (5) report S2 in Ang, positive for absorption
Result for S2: -1.5 Ang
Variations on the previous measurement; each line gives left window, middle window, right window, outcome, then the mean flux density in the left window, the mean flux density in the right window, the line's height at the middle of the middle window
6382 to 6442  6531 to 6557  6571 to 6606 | -0.2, 21.1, 20.7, 20.8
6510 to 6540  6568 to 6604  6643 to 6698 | 0.2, 21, 20.5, 20.8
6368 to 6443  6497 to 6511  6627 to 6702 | 0.1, 21.2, 20.5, 20.9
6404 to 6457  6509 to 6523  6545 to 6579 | -0.6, 21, 19.7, 20.2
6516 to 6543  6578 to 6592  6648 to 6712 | 0.0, 21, 20.5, 20.8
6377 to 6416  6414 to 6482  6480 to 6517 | 0.1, 21.3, 20.8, 21.1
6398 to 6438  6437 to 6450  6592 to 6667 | 0.2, 21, 20.5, 21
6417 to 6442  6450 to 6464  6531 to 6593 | -0.3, 20.8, 20.2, 20.7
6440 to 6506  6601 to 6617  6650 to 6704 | 0.1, 20.9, 20.6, 20.7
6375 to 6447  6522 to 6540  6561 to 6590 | -0.9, 21.2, 19.6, 20.1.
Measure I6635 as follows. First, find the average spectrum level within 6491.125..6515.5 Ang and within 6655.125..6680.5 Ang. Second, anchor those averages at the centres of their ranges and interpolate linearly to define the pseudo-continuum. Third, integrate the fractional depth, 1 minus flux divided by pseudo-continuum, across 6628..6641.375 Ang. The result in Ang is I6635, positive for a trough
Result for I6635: 0.1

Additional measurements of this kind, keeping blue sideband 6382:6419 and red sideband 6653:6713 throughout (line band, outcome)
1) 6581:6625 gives 0.08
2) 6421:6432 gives 0.01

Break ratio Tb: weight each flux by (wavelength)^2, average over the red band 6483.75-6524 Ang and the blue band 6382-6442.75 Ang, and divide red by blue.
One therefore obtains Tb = 1.0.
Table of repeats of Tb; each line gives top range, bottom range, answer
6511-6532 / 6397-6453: 1.04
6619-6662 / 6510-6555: 1.01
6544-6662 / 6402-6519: 1.02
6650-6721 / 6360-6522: 1.05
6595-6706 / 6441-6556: 1.03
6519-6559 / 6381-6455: 1.04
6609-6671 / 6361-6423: 1.04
